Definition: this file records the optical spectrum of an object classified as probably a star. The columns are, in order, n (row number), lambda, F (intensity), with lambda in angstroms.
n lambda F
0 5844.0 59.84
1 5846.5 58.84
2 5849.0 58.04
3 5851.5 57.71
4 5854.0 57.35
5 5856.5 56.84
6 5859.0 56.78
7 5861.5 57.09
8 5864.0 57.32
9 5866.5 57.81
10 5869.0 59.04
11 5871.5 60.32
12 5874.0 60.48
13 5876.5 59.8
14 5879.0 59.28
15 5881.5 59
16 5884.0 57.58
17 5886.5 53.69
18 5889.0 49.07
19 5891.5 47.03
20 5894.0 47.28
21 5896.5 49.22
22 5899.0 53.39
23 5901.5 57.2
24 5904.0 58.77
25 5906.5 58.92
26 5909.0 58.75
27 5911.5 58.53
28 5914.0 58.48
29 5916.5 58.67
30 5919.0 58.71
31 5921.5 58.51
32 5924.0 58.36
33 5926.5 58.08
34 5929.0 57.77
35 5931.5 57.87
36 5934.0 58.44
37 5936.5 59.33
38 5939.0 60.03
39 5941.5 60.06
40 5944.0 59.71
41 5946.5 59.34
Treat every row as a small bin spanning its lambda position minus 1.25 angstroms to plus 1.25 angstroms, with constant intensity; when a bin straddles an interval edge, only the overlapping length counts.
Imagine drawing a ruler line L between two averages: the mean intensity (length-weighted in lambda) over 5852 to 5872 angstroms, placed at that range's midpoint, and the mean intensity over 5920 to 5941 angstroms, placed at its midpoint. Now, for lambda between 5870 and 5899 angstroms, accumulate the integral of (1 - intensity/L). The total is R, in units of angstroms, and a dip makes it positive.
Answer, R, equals 1.6 angstroms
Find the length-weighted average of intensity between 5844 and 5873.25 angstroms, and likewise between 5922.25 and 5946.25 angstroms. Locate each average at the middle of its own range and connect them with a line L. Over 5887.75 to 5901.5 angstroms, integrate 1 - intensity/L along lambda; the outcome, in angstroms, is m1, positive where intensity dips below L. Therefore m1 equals 2.0 angstroms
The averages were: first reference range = 58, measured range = 49.9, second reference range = 58.9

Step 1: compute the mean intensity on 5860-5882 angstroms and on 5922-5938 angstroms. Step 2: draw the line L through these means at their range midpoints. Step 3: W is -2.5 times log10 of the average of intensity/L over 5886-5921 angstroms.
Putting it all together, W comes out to 0.070 mag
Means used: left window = 58.9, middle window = 54.9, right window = 58.3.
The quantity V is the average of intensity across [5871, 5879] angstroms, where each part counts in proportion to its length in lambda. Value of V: 60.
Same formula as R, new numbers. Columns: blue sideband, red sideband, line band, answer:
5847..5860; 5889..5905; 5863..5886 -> -1.7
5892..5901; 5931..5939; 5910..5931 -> -1.0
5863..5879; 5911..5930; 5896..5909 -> 0.6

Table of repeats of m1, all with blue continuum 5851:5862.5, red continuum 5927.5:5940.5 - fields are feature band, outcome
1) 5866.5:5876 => -0.4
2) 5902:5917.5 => -0.1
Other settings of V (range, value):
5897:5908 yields 56.6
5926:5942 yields 58.8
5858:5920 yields 56.5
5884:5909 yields 53.3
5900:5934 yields 58.3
